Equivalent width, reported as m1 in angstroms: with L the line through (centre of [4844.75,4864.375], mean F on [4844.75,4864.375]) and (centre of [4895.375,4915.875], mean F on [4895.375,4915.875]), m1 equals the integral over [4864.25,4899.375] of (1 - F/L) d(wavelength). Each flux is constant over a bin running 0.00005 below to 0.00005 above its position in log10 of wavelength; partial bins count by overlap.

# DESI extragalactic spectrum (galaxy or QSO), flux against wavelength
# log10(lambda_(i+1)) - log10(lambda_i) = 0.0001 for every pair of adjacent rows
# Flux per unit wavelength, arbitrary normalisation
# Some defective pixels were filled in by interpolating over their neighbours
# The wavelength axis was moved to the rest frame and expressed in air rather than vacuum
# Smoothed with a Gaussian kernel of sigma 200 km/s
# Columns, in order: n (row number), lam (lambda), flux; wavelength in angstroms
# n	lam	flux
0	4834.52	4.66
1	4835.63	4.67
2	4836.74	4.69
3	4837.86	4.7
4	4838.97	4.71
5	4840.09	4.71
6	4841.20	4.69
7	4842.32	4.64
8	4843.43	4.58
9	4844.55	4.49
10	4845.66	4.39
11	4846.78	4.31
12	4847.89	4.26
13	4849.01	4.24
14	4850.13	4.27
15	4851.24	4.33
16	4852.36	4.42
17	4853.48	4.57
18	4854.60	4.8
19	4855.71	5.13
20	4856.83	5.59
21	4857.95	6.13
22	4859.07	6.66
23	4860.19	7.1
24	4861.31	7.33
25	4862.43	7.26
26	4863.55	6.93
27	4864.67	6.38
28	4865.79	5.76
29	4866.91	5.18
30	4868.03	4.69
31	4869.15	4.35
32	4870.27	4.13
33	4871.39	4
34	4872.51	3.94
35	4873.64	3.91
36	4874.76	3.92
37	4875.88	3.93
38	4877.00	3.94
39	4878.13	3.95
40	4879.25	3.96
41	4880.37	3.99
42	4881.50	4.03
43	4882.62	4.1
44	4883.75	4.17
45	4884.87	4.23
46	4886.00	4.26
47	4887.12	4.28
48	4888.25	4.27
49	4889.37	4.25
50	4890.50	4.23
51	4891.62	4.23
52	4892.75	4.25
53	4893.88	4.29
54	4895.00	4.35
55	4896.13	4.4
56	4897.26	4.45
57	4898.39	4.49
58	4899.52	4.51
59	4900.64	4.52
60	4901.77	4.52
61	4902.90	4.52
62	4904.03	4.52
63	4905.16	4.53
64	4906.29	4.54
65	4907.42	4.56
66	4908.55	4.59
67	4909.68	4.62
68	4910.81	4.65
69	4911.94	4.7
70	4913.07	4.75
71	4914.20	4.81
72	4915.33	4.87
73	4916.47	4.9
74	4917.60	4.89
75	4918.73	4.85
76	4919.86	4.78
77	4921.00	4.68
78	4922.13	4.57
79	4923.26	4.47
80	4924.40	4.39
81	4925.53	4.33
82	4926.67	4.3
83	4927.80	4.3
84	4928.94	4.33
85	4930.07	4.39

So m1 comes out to 4.5 angstroms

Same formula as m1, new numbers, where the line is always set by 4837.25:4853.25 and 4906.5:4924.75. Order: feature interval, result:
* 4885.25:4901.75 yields 1.00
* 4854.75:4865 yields -4.32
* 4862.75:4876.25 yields -0.78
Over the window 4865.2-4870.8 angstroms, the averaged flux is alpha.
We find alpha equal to 4.84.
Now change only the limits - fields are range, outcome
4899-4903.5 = 4.52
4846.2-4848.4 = 4.29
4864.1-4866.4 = 6.06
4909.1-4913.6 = 4.68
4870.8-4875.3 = 3.94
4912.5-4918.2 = 4.84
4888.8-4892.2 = 4.24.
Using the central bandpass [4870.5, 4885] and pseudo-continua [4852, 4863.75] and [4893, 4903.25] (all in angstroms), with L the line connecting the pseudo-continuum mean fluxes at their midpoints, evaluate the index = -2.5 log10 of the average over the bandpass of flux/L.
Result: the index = 0.29 mag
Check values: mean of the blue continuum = 5.99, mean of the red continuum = 4.44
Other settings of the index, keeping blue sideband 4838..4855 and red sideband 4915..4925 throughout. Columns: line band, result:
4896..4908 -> 0.034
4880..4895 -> 0.100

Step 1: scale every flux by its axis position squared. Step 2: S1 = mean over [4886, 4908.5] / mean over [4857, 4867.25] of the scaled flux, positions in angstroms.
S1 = 0.7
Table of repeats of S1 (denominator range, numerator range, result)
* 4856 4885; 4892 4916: 0.92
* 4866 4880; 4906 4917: 1.14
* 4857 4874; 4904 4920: 0.86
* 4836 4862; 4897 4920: 0.95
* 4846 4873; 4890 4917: 0.88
